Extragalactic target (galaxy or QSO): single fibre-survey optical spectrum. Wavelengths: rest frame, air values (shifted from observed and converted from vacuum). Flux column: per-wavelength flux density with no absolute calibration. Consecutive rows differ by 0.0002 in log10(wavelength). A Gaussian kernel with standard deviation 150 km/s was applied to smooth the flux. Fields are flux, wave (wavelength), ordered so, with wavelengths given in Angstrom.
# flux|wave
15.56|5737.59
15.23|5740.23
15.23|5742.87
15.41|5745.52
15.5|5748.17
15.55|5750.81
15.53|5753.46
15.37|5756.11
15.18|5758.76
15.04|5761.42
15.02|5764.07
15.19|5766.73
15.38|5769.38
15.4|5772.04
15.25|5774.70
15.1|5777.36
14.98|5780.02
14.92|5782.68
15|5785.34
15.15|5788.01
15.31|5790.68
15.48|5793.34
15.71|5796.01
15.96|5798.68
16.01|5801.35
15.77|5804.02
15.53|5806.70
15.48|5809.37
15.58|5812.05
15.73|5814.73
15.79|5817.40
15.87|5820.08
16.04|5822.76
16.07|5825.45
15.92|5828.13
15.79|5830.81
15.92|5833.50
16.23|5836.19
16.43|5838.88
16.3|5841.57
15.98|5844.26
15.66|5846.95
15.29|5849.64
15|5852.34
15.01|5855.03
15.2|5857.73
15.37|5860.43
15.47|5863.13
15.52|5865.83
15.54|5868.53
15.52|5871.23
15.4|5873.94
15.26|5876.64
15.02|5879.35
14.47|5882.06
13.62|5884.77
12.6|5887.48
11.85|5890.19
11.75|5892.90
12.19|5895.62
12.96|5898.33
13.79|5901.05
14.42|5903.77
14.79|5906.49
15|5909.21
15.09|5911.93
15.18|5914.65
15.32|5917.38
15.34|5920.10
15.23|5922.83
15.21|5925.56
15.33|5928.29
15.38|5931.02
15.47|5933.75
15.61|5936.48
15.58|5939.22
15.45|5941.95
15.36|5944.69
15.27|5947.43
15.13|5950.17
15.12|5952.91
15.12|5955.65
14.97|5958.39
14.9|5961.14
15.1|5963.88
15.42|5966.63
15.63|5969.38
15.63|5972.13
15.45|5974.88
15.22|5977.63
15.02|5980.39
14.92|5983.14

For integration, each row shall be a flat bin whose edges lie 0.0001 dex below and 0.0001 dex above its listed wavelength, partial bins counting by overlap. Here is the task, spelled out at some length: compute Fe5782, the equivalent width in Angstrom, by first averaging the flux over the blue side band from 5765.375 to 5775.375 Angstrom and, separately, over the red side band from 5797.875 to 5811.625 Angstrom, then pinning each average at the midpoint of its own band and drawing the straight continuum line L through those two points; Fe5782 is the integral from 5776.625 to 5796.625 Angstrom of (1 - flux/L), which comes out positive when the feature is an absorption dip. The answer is 0.4 Angstrom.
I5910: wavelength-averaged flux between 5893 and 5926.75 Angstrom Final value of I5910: 14.4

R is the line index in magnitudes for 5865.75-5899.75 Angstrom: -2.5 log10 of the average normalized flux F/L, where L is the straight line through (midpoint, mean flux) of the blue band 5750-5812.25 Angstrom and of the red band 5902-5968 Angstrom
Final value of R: 0.10 mag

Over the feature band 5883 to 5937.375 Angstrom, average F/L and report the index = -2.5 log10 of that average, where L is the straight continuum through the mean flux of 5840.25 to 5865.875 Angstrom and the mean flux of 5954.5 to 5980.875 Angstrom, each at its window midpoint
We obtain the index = 0.08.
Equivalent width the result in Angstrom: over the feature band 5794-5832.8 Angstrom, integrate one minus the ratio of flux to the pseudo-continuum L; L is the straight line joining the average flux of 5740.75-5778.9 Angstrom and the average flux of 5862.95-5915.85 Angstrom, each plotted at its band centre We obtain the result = -2.5 Angstrom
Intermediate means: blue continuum 15.3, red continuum 14.2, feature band 15.8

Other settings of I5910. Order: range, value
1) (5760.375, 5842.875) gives 15.6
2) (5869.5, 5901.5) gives 13.7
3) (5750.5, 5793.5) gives 15.2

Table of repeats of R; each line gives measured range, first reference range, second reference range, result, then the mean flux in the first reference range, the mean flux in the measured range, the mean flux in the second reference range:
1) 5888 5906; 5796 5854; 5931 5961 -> 0.20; 15.8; 12.9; 15.3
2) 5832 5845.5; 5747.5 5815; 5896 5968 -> -0.06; 15.4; 16.2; 15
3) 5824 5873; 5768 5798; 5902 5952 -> -0.03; 15.3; 15.7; 15.2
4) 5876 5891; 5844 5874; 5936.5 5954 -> 0.12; 15.4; 13.8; 15.3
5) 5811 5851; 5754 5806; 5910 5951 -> -0.04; 15.3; 15.9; 15.3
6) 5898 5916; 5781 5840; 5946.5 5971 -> 0.06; 15.7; 14.5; 15.2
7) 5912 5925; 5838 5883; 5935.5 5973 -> 0.01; 15.4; 15.2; 15.3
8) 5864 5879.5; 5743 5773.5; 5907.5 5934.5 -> -0.01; 15.3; 15.4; 15.2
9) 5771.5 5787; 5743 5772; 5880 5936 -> 0.01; 15.3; 15.1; 14.3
